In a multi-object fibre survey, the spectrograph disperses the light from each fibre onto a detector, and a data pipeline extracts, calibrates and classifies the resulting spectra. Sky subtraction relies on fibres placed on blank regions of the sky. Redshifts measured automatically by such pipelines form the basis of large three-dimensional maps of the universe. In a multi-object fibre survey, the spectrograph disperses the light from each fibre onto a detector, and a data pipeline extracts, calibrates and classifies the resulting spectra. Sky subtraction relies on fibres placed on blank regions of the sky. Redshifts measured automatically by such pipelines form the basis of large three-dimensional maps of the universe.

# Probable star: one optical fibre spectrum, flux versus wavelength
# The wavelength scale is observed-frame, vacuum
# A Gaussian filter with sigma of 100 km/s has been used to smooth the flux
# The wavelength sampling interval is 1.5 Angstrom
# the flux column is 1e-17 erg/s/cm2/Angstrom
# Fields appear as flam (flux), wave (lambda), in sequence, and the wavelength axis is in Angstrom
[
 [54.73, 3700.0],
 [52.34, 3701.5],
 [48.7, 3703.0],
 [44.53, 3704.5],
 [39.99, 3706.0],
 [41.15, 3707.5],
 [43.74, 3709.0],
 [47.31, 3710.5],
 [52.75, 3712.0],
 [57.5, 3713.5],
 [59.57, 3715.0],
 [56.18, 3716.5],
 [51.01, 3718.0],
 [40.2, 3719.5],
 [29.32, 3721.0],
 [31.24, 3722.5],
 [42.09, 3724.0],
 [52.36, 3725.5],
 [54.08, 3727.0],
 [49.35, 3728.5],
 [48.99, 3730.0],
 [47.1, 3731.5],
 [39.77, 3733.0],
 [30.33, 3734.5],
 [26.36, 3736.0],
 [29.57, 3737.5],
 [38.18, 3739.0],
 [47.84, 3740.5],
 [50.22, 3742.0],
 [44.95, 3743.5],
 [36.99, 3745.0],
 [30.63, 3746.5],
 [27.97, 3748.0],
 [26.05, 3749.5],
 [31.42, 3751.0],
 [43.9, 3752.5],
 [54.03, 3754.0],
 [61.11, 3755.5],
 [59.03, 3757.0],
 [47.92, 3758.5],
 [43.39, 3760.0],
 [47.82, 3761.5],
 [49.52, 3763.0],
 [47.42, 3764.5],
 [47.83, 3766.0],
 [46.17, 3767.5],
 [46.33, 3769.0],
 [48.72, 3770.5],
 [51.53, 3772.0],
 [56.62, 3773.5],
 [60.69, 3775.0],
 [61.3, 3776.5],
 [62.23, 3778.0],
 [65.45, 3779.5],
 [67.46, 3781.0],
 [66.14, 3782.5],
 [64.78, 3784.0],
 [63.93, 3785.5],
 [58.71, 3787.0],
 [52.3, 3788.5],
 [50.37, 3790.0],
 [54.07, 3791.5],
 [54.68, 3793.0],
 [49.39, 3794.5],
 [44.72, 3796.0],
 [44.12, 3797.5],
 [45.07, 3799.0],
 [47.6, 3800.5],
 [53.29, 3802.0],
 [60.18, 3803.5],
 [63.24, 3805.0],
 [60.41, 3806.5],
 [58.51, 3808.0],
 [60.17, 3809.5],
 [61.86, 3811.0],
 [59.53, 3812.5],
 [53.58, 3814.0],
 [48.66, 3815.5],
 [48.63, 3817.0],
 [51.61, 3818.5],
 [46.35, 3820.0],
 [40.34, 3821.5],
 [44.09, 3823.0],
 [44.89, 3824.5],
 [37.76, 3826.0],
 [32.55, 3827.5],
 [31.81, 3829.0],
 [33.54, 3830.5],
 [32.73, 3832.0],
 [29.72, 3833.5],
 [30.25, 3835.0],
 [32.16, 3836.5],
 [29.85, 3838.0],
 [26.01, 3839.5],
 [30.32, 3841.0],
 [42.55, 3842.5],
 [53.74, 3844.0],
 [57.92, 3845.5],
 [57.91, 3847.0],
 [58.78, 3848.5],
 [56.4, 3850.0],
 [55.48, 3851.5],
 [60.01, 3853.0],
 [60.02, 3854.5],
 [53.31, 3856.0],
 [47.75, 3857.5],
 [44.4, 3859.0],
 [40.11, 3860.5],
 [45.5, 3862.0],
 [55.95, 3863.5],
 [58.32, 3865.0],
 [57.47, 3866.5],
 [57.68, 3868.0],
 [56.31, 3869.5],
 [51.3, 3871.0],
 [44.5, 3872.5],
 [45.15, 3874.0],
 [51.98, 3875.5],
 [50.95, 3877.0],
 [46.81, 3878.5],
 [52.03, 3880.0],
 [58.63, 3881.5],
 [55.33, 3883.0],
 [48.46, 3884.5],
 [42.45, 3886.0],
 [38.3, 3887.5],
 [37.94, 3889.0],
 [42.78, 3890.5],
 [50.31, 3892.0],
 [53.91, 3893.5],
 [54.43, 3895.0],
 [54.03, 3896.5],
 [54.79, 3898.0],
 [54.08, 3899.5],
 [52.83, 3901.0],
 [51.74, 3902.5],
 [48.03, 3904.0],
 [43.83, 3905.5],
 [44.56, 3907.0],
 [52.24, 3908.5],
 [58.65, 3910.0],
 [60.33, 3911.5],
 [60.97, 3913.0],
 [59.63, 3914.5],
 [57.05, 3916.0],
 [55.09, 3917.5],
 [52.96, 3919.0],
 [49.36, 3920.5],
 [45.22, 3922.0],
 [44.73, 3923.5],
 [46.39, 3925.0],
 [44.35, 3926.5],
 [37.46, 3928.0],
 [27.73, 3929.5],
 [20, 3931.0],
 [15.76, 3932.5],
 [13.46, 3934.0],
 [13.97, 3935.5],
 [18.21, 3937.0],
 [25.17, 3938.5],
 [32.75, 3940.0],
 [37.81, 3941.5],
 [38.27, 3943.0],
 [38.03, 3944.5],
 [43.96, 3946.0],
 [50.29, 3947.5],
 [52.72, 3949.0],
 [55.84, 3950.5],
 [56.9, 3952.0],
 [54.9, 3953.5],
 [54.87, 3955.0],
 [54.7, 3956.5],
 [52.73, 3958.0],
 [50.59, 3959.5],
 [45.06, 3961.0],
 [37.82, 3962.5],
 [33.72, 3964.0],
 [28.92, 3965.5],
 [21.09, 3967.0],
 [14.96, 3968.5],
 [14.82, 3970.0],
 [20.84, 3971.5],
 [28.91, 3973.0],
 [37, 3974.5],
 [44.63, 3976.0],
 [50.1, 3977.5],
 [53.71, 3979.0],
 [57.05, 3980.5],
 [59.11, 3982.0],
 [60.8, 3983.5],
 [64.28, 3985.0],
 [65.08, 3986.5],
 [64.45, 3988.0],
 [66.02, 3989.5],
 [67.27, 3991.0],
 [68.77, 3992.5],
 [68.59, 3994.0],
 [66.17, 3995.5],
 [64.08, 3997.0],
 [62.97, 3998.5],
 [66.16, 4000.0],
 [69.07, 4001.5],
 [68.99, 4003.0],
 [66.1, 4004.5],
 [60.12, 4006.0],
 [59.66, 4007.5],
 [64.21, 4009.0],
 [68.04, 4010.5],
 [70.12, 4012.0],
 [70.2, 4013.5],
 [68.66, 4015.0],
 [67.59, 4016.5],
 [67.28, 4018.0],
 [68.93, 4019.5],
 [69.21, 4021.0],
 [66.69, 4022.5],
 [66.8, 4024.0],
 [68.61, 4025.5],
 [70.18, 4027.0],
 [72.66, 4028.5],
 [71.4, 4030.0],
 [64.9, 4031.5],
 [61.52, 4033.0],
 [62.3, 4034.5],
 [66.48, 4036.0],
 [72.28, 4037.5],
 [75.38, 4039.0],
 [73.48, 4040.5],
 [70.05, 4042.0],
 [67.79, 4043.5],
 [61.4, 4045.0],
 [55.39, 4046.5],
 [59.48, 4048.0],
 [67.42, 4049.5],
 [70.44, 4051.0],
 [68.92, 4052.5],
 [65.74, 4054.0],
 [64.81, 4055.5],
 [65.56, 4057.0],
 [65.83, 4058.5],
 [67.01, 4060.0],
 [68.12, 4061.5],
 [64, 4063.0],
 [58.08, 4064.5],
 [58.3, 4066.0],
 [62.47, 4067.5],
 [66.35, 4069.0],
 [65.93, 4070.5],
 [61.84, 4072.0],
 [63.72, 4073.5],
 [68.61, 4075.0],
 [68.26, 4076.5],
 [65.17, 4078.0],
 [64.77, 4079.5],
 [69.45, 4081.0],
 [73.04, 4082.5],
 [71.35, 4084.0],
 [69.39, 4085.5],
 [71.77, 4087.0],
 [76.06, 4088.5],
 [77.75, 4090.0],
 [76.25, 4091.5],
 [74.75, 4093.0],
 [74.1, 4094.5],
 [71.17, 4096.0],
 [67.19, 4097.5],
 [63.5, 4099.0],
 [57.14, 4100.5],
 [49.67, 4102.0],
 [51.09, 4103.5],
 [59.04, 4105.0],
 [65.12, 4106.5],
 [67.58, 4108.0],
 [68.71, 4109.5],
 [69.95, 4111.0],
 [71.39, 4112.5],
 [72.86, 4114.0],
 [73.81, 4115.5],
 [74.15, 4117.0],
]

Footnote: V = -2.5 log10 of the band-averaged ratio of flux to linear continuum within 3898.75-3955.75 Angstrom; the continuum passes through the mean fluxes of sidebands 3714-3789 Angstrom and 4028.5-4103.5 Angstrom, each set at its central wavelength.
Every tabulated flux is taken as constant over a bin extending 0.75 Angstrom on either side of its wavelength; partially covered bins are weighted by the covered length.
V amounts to 0.308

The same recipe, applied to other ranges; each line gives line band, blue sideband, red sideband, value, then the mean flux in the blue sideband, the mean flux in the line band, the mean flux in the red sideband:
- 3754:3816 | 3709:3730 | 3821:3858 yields -0.21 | 47.8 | 54.8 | 43.2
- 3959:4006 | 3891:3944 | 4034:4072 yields 0.07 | 43.7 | 51.3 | 65.7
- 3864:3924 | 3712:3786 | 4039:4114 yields 0.09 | 47.8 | 51.4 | 66.6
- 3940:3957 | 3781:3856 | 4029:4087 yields 0.21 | 49.2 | 48.1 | 66.3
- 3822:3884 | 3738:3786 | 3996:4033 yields 0.20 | 49.7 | 46.6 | 67.1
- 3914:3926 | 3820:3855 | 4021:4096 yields 0.02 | 42.5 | 51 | 67.6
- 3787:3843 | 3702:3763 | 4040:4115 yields 0.08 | 44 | 45.8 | 66.5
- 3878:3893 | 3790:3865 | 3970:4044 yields 0.11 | 47.7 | 47.4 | 62.9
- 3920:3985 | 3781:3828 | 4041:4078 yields 0.45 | 52.7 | 39.4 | 64.9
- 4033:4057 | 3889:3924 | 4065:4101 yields -0.03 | 52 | 66.6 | 68.3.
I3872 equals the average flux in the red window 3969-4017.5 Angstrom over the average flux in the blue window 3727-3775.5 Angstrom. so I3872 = 1.32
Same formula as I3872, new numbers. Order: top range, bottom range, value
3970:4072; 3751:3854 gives 1.26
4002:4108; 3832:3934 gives 1.40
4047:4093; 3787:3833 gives 1.37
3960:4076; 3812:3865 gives 1.34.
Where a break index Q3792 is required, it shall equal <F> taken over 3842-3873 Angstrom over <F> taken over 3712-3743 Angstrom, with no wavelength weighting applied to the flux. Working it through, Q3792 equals 1.2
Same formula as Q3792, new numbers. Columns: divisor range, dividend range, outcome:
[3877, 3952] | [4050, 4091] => 1.49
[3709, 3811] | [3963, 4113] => 1.27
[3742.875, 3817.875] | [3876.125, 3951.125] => 0.87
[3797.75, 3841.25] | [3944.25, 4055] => 1.30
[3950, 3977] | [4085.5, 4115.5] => 1.73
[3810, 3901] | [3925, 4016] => 1.01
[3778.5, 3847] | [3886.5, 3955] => 0.92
